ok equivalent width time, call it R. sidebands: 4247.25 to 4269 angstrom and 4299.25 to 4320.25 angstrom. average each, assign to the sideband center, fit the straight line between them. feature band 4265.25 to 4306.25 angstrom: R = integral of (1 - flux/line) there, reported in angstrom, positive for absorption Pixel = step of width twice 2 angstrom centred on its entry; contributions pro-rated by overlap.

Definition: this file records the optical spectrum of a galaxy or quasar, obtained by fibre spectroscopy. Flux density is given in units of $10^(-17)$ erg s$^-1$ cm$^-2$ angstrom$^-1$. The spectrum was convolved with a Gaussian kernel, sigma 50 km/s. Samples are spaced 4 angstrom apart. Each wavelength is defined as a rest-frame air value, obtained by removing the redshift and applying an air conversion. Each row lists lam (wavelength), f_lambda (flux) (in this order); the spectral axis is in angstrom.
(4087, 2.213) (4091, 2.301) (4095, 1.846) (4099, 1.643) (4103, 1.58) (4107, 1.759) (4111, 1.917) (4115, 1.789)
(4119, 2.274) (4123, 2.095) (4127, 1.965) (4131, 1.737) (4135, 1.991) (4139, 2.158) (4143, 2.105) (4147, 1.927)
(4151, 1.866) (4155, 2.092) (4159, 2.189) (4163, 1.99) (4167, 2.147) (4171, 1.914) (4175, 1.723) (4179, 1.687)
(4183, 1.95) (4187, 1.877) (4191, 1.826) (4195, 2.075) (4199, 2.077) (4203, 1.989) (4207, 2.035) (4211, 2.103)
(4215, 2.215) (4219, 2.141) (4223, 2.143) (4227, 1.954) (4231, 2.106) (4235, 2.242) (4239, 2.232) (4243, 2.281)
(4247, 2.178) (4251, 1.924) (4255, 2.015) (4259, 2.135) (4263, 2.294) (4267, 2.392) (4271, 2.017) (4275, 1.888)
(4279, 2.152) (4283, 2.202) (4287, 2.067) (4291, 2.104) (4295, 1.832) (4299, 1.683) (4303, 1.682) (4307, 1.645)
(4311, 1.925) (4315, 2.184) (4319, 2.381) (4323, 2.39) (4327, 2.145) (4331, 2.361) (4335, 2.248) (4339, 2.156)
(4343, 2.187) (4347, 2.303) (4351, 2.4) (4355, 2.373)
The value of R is 0.9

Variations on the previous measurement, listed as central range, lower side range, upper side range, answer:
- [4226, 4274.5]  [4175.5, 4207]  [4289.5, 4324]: -4.9 angstrom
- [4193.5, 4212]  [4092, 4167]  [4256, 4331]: -0.5 angstrom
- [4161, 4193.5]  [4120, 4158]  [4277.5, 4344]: 2.1 angstrom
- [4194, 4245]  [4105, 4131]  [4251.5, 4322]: -3.1 angstrom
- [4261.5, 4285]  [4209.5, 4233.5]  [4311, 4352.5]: 0.3 angstrom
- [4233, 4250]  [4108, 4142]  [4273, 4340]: -1.5 angstrom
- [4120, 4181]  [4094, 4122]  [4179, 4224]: -1.8 angstrom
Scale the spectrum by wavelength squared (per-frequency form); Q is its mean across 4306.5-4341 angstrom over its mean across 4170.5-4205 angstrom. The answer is 1.22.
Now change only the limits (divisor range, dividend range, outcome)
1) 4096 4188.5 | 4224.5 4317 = 1.13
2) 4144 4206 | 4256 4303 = 1.10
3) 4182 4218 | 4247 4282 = 1.08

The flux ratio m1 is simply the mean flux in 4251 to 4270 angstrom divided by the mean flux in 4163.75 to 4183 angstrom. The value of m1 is 1.15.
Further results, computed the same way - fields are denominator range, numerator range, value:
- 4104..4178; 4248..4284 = 1.07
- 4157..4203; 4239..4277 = 1.09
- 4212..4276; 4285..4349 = 0.97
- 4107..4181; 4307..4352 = 1.12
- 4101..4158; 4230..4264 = 1.10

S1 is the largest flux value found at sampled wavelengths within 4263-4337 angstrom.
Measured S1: 2.392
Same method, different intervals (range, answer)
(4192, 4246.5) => 2.281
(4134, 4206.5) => 2.189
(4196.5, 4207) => 2.077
